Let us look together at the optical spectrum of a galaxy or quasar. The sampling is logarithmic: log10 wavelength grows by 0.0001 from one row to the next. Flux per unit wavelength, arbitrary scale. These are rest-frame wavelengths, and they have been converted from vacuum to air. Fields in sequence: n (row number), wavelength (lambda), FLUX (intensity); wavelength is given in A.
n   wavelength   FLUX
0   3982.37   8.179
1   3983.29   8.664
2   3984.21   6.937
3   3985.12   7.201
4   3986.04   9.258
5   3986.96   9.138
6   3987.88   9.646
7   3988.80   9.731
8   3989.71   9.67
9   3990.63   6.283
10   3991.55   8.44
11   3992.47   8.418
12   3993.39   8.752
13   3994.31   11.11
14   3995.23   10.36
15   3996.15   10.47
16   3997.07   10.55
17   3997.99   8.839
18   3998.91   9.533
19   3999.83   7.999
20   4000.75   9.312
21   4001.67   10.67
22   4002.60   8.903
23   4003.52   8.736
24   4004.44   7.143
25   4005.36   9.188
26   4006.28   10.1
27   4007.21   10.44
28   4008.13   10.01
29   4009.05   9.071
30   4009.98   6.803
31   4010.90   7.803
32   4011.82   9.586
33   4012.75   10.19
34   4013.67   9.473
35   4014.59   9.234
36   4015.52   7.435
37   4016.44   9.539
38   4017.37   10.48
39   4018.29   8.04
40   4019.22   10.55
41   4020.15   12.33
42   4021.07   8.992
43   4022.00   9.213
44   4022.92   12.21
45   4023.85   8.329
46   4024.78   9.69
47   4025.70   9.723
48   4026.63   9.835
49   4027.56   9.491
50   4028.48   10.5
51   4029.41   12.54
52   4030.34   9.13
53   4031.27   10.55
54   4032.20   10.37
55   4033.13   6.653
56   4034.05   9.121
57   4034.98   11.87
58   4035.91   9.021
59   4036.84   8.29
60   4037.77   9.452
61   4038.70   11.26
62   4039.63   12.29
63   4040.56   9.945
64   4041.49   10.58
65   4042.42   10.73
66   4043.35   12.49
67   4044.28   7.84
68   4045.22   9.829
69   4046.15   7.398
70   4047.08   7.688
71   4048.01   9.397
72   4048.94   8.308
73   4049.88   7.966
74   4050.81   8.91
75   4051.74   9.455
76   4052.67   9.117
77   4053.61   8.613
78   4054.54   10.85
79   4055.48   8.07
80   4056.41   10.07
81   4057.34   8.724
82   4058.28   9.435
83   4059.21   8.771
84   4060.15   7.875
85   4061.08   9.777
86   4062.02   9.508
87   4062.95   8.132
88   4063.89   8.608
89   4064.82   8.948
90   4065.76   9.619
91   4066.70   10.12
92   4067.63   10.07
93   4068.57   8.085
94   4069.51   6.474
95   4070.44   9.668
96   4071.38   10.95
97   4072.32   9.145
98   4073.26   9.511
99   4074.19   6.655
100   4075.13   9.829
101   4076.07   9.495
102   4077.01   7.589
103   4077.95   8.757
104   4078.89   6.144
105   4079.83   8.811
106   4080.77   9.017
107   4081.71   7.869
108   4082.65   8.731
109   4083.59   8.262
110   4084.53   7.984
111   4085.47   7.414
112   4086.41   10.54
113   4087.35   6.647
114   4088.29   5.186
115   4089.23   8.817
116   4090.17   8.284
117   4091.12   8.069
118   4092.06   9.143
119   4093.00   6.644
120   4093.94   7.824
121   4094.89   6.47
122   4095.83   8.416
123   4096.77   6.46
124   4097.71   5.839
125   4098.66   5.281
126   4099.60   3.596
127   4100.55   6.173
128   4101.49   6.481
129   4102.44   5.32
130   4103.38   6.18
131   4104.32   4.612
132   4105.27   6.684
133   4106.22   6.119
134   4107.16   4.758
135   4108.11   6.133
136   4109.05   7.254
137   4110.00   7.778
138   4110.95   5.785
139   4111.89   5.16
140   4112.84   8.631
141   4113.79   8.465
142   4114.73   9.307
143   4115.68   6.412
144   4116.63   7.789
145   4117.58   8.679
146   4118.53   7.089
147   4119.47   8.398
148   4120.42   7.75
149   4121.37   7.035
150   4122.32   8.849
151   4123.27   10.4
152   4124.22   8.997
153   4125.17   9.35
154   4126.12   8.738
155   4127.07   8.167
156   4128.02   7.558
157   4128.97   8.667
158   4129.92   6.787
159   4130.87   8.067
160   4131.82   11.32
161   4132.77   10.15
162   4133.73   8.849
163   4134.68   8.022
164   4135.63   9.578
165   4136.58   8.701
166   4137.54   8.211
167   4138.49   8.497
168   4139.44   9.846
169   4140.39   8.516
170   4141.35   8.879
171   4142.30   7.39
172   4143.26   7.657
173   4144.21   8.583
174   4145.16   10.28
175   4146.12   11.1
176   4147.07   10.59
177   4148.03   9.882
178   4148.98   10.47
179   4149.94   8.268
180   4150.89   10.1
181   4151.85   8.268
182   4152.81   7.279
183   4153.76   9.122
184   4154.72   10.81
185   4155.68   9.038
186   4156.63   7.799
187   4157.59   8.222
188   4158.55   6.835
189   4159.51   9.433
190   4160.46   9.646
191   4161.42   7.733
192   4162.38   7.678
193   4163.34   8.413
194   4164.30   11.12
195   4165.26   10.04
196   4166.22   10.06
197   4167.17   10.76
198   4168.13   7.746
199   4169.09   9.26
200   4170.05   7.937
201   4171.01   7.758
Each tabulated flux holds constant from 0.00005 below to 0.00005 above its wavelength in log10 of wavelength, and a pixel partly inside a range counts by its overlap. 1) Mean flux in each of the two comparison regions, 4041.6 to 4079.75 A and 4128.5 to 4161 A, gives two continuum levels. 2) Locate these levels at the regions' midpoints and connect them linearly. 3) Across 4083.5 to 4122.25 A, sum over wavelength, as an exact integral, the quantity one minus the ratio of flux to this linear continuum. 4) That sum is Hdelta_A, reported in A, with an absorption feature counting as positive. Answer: 8.3 A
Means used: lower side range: 8.98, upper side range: 8.96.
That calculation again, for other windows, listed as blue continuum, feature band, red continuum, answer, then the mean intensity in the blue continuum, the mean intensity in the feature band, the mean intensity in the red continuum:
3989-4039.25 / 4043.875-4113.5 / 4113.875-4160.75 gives 9.0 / 9.48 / 7.94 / 8.76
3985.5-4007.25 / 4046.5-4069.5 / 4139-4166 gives 0.5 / 9.25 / 8.95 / 9.04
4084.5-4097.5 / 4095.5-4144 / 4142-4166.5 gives 4.1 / 7.66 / 7.63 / 9.07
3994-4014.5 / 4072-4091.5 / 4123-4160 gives 1.9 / 9.36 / 8.22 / 8.93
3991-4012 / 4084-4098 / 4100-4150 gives 1.3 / 9.21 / 7.61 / 8.08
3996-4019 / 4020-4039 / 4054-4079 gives -1.6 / 9.18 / 9.88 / 8.96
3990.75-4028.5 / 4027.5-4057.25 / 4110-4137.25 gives -1.7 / 9.41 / 9.61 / 8.3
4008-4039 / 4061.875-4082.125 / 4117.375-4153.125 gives 1.1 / 9.6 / 8.76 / 8.82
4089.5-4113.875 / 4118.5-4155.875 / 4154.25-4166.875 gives -4.0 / 6.58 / 8.9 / 9.02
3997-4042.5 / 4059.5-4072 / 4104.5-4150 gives 0.0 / 9.62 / 9.06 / 8.3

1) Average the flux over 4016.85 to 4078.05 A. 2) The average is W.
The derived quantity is 9.44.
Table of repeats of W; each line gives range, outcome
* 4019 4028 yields 10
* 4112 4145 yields 8.49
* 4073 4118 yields 7.3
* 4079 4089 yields 8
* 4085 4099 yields 7.42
